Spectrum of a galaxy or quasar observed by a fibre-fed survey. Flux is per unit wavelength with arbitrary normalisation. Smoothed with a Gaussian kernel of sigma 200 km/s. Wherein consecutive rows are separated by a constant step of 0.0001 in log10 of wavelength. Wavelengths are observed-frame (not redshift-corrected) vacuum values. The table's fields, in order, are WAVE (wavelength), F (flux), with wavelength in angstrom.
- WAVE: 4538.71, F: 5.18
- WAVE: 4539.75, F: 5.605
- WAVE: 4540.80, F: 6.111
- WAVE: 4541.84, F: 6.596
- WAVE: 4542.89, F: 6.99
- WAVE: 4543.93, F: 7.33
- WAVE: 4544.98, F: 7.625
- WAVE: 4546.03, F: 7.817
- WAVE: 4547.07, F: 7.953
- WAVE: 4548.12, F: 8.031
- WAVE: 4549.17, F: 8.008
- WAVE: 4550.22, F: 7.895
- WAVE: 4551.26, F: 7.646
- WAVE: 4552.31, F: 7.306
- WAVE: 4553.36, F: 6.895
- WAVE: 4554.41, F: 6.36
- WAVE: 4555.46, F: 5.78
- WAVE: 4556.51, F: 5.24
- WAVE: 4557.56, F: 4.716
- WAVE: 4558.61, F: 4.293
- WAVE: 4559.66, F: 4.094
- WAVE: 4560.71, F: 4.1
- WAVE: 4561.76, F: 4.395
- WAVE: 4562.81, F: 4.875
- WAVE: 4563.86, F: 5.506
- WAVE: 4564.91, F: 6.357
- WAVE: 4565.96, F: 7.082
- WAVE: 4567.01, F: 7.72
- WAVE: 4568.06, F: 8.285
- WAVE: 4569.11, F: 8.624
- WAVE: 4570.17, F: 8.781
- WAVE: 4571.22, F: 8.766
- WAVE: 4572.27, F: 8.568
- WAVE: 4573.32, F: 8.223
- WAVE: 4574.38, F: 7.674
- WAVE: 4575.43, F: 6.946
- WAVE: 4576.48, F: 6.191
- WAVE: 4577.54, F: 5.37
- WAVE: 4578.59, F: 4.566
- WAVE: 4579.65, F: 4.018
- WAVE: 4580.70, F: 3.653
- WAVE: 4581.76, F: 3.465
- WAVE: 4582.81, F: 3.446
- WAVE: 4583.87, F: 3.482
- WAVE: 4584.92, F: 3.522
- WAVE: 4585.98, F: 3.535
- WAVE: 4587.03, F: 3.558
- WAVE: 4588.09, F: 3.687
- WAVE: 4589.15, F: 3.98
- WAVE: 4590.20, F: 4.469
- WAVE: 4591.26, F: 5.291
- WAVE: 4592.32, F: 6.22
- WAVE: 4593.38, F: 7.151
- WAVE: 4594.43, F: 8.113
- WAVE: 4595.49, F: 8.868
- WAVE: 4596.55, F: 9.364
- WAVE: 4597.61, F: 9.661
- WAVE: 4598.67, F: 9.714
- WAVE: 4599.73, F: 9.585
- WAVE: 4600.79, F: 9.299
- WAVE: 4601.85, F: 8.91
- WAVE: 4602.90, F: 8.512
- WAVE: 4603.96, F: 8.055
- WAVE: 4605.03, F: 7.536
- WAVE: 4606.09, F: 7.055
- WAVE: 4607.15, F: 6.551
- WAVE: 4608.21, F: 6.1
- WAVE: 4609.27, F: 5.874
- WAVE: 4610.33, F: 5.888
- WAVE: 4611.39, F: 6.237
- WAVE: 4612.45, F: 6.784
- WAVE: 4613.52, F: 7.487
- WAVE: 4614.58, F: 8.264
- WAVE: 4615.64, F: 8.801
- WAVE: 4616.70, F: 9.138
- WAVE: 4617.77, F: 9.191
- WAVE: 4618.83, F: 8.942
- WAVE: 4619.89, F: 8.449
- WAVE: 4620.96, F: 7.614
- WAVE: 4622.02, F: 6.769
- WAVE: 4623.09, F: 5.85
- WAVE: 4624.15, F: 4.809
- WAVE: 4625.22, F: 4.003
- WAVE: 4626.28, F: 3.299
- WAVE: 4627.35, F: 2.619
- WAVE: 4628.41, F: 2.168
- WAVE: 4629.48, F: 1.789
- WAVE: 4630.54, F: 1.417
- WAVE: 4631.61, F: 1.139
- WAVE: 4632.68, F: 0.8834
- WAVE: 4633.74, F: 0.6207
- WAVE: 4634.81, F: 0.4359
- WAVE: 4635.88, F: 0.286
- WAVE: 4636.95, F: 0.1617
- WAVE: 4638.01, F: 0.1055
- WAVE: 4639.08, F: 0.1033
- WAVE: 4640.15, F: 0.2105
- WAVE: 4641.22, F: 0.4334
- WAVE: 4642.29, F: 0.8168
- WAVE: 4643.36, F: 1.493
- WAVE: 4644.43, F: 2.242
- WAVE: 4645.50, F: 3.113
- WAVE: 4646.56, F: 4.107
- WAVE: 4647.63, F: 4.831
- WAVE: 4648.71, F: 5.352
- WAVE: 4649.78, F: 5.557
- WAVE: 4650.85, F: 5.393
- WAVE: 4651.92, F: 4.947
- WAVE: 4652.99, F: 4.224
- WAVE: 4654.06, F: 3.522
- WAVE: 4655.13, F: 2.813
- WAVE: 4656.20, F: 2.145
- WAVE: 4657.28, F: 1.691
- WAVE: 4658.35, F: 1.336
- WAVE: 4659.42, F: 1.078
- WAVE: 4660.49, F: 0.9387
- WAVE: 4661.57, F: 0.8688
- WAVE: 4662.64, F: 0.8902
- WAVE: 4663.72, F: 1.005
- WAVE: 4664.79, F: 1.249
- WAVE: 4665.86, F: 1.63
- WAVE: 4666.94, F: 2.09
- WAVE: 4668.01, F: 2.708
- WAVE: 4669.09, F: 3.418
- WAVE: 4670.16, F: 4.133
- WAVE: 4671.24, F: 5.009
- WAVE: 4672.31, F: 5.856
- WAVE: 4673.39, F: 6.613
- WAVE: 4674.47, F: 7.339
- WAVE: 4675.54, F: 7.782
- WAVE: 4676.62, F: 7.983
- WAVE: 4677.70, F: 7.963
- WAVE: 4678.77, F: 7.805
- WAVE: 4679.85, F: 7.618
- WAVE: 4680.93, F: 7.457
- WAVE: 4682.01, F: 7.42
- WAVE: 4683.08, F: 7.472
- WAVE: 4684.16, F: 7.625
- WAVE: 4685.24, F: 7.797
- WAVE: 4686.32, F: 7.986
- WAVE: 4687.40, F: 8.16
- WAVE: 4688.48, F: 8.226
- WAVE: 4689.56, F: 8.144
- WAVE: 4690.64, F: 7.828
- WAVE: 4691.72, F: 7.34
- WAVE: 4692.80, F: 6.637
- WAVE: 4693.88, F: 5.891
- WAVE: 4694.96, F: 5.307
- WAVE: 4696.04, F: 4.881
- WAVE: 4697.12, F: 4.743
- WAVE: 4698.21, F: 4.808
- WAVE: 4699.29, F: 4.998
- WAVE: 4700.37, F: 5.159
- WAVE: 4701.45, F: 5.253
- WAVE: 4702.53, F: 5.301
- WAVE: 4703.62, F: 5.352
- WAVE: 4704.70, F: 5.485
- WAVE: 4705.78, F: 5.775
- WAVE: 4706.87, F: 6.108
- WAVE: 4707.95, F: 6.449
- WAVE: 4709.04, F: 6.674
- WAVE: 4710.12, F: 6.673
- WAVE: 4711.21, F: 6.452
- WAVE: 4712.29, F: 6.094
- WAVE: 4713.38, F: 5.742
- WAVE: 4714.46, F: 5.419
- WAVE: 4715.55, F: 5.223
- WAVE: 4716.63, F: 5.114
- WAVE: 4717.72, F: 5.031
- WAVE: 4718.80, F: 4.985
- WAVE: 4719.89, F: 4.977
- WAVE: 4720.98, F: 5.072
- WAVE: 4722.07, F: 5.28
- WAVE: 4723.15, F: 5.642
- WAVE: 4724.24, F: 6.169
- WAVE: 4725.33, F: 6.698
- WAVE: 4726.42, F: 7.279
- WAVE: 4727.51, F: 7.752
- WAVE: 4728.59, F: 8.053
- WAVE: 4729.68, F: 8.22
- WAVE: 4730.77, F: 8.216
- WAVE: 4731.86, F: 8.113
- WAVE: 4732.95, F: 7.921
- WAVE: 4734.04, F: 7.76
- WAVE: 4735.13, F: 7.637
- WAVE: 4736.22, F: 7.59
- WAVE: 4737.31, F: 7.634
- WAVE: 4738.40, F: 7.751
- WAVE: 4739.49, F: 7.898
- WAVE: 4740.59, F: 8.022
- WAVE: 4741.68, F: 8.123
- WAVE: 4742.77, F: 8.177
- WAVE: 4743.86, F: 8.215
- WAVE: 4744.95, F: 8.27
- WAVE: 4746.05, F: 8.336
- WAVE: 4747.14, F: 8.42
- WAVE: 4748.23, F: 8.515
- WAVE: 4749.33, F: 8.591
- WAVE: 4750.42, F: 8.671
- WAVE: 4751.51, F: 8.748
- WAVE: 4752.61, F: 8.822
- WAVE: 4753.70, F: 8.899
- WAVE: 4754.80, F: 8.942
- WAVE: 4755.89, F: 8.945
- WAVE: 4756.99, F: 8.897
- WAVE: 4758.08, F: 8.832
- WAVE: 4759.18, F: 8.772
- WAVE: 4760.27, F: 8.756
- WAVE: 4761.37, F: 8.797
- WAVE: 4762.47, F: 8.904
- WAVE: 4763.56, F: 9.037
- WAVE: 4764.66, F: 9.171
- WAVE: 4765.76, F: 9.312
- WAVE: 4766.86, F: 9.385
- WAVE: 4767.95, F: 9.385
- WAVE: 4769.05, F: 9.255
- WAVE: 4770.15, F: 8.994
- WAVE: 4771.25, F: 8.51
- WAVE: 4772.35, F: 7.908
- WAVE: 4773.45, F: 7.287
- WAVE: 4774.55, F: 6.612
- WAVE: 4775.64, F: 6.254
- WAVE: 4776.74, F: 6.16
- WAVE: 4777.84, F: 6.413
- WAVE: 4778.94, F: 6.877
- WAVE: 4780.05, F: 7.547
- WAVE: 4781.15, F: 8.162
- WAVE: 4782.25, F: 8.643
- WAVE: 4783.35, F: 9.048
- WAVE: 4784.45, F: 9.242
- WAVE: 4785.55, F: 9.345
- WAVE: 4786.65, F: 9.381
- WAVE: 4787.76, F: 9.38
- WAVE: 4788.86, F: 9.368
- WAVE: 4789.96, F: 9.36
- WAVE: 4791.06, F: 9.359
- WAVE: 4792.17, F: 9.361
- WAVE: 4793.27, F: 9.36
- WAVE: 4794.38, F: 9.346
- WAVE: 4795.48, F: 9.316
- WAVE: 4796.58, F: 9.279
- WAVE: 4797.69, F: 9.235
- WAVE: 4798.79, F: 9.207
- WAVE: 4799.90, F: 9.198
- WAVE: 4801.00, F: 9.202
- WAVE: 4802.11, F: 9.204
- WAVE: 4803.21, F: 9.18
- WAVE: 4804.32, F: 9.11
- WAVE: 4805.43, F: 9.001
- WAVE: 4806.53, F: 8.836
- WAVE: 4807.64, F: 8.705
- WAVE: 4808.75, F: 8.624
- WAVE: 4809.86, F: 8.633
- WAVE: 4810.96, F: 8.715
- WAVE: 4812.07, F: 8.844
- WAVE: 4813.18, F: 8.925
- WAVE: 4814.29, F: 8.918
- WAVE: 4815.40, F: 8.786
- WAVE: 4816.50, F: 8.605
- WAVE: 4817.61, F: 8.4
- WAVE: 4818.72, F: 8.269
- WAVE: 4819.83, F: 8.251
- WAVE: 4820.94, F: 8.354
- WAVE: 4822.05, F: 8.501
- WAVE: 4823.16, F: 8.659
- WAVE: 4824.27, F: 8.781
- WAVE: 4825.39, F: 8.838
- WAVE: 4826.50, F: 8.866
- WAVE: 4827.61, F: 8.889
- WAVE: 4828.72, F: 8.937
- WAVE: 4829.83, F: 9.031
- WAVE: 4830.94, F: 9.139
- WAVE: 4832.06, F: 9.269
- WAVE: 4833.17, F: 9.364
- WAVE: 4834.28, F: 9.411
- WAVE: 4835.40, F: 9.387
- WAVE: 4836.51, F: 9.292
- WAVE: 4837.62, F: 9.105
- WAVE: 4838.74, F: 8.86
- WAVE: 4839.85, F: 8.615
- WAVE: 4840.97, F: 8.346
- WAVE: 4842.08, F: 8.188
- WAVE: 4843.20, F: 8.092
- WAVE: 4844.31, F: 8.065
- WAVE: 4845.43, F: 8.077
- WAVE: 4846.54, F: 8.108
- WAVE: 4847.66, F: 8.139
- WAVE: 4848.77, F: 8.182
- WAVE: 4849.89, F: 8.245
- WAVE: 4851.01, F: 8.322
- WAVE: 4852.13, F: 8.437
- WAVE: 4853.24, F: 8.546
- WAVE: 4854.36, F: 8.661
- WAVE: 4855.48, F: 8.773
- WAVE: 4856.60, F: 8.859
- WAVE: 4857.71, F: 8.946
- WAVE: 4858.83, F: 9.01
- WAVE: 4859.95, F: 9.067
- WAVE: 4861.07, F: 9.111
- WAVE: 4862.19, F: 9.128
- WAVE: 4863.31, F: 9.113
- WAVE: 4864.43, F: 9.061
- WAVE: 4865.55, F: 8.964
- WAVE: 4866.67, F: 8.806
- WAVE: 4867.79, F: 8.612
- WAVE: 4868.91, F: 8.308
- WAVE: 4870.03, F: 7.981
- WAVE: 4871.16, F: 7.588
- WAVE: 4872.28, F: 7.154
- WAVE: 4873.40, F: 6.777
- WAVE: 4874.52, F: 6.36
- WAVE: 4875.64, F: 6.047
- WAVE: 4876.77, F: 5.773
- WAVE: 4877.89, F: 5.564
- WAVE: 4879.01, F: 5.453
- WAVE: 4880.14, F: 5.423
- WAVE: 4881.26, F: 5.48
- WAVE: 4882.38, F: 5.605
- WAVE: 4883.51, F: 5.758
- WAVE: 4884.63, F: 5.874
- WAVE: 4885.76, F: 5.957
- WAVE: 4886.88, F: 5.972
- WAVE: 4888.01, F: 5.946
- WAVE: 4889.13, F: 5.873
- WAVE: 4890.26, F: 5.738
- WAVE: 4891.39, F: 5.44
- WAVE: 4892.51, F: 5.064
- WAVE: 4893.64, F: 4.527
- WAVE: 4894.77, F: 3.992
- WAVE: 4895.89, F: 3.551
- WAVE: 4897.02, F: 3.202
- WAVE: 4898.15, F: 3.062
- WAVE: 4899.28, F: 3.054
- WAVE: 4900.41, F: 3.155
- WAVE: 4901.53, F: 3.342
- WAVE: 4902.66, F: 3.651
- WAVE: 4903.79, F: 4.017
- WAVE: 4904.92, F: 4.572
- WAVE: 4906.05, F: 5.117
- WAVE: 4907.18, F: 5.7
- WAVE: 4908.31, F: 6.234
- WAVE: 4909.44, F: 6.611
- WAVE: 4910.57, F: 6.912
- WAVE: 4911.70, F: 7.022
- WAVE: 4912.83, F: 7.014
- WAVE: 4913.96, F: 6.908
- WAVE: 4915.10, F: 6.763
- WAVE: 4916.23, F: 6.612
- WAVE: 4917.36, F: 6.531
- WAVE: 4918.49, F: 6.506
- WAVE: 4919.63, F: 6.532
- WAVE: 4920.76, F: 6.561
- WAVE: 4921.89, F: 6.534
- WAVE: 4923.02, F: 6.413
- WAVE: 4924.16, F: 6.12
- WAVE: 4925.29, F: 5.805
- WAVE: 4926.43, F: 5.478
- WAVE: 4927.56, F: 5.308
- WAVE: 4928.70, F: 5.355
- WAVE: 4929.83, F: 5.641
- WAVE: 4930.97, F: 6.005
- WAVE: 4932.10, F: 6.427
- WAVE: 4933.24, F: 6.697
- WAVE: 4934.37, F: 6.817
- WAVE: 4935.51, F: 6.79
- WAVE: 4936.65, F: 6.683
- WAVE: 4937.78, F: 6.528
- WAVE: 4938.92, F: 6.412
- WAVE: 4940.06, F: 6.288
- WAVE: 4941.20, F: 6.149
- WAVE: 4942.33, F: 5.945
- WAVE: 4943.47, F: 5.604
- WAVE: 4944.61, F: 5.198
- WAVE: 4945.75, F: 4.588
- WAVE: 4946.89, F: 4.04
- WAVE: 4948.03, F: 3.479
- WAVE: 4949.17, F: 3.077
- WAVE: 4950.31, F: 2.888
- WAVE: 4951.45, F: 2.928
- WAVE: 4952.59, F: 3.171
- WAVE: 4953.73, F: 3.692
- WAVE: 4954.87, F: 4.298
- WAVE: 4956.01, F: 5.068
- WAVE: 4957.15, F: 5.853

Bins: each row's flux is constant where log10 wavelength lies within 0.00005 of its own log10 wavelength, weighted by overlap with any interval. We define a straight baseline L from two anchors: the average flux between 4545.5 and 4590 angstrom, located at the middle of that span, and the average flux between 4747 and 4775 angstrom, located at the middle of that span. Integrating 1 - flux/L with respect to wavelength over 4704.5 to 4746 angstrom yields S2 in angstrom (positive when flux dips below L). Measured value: 7.12 angstrom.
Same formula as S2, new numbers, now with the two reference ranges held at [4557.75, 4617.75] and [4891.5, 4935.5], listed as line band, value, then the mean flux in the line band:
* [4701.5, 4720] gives 1.36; 5.7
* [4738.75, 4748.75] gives -3.57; 8.21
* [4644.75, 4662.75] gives 9.07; 3.15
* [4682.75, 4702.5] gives -0.98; 6.53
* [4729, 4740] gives -3.25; 7.88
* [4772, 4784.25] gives -3.01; 7.4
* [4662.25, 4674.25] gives 5.72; 3.28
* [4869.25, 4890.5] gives -2.00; 6.15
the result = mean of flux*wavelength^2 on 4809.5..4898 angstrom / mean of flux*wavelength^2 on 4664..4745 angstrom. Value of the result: 1.28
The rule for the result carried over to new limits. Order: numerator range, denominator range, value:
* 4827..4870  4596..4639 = 1.70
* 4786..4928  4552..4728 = 1.54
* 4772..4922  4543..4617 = 1.28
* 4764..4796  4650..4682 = 2.17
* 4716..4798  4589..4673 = 1.89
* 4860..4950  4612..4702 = 1.45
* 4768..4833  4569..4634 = 1.55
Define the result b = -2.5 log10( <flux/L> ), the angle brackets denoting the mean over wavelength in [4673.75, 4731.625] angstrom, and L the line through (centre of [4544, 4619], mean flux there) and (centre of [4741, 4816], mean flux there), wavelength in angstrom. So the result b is 0.21 mag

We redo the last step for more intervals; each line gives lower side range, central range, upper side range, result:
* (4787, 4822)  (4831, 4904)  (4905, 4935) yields 0.08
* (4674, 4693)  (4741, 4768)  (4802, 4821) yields -0.06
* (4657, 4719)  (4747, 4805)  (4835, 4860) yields -0.22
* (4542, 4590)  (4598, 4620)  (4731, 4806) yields -0.20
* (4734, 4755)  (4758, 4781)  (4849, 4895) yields -0.02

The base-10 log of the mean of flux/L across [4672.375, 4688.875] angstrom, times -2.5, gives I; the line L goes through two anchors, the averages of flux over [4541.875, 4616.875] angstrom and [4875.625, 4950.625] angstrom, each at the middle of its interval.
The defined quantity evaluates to -0.210 mag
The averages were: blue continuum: 6.63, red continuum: 5.5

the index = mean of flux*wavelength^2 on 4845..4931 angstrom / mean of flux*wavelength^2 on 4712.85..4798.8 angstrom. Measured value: 0.86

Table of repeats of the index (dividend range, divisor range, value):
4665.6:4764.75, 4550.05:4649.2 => 1.35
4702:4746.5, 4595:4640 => 1.26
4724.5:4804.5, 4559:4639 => 1.59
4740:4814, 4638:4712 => 1.90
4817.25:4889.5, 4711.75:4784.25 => 1.08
